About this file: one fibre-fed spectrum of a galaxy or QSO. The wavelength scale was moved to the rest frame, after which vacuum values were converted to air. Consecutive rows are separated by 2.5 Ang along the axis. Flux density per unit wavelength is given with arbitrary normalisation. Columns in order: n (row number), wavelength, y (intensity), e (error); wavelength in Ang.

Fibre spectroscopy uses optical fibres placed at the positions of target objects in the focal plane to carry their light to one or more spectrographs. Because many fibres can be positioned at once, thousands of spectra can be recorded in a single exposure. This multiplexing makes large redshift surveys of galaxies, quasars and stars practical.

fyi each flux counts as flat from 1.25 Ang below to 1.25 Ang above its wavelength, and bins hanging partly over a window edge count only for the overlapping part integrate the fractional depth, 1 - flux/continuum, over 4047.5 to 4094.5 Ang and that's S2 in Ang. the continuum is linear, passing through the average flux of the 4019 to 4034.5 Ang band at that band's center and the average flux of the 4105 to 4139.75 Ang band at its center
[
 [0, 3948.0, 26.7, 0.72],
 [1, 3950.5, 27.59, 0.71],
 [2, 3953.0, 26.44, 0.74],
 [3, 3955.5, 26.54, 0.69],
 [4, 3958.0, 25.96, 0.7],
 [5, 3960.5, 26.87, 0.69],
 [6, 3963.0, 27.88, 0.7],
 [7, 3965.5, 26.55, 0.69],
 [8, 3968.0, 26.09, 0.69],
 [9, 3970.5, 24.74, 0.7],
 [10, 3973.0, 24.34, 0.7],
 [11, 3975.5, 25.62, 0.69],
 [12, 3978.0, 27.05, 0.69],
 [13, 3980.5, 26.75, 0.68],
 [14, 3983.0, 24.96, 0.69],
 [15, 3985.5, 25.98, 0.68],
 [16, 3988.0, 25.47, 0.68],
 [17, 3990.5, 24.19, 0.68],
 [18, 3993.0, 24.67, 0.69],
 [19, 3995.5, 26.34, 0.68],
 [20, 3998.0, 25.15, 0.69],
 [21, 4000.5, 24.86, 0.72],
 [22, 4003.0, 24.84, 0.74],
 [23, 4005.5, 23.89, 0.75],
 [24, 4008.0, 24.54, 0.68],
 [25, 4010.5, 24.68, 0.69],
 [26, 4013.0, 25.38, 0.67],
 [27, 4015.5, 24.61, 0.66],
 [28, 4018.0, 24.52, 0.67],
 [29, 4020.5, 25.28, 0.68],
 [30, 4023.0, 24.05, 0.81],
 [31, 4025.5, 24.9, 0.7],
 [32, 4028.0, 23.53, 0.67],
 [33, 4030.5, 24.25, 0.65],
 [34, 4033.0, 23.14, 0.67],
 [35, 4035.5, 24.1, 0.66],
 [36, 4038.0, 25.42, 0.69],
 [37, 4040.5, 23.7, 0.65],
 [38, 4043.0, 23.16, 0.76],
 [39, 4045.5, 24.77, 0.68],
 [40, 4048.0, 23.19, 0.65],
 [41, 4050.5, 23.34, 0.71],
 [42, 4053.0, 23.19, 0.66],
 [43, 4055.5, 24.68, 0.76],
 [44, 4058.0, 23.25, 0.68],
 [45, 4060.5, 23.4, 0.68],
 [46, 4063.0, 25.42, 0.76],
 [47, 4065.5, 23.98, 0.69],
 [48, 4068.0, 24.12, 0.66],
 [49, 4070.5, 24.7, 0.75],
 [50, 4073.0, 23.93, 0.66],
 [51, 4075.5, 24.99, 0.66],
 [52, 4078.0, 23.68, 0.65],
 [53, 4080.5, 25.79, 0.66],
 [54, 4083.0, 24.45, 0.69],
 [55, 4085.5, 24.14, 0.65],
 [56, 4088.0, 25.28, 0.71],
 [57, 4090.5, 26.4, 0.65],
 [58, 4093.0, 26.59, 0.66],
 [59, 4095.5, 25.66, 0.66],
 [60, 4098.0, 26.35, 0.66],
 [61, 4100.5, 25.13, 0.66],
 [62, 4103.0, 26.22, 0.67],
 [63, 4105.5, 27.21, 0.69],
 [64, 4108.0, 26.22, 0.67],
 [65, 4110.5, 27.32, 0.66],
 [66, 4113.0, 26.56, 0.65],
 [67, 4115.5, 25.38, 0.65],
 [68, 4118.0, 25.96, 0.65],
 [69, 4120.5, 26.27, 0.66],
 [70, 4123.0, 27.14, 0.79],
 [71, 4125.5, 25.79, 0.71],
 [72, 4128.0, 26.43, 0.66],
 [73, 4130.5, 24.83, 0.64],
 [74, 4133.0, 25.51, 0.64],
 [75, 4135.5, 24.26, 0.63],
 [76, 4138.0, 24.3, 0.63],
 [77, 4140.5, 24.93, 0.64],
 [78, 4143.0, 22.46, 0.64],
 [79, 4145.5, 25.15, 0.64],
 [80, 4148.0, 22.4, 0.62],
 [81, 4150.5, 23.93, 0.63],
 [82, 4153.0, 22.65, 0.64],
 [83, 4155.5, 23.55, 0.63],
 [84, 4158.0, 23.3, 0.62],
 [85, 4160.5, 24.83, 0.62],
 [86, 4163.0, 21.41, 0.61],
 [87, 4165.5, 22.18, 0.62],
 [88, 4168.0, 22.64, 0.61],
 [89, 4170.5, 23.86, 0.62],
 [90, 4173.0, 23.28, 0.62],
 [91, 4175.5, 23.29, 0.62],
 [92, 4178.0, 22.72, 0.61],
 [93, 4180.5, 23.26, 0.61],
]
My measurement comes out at 0.97 Ang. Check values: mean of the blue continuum 24.2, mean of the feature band 24.5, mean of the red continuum 25.9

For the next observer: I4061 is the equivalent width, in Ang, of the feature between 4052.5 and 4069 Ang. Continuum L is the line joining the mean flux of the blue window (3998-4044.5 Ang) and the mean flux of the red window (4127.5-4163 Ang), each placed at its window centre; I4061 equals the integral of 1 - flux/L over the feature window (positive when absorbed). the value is 0.17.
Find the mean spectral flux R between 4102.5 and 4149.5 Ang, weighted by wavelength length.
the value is 25.5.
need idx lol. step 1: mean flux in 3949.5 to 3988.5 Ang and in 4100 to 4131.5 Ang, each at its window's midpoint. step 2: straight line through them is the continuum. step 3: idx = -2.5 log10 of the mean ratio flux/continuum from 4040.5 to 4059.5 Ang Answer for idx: 0.11 mag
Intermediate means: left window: 26.2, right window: 26.2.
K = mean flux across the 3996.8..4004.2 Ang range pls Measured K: 24.9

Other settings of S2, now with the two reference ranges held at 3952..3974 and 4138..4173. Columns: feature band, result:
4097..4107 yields -0.9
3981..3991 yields 0.2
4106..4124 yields -1.9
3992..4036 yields 1.4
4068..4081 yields 0.0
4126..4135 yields -0.7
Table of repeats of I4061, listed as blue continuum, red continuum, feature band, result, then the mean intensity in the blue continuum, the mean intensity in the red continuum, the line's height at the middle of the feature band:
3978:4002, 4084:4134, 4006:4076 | 4.0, 25.5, 26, 25.7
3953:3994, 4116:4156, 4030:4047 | 0.9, 25.9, 24.8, 25.4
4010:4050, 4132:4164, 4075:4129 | -4.3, 24.3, 23.7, 24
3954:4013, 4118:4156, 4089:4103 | -0.6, 25.6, 24.7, 24.9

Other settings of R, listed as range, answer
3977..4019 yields 25.2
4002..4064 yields 24.2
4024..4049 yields 24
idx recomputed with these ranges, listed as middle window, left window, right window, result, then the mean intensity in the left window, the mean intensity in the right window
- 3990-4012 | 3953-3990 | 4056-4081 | 0.03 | 26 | 24.3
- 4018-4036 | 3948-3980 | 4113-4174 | 0.06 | 26.3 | 24.3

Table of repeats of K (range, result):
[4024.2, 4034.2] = 24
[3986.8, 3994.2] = 24.8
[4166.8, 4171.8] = 23.3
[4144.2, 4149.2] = 23.8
